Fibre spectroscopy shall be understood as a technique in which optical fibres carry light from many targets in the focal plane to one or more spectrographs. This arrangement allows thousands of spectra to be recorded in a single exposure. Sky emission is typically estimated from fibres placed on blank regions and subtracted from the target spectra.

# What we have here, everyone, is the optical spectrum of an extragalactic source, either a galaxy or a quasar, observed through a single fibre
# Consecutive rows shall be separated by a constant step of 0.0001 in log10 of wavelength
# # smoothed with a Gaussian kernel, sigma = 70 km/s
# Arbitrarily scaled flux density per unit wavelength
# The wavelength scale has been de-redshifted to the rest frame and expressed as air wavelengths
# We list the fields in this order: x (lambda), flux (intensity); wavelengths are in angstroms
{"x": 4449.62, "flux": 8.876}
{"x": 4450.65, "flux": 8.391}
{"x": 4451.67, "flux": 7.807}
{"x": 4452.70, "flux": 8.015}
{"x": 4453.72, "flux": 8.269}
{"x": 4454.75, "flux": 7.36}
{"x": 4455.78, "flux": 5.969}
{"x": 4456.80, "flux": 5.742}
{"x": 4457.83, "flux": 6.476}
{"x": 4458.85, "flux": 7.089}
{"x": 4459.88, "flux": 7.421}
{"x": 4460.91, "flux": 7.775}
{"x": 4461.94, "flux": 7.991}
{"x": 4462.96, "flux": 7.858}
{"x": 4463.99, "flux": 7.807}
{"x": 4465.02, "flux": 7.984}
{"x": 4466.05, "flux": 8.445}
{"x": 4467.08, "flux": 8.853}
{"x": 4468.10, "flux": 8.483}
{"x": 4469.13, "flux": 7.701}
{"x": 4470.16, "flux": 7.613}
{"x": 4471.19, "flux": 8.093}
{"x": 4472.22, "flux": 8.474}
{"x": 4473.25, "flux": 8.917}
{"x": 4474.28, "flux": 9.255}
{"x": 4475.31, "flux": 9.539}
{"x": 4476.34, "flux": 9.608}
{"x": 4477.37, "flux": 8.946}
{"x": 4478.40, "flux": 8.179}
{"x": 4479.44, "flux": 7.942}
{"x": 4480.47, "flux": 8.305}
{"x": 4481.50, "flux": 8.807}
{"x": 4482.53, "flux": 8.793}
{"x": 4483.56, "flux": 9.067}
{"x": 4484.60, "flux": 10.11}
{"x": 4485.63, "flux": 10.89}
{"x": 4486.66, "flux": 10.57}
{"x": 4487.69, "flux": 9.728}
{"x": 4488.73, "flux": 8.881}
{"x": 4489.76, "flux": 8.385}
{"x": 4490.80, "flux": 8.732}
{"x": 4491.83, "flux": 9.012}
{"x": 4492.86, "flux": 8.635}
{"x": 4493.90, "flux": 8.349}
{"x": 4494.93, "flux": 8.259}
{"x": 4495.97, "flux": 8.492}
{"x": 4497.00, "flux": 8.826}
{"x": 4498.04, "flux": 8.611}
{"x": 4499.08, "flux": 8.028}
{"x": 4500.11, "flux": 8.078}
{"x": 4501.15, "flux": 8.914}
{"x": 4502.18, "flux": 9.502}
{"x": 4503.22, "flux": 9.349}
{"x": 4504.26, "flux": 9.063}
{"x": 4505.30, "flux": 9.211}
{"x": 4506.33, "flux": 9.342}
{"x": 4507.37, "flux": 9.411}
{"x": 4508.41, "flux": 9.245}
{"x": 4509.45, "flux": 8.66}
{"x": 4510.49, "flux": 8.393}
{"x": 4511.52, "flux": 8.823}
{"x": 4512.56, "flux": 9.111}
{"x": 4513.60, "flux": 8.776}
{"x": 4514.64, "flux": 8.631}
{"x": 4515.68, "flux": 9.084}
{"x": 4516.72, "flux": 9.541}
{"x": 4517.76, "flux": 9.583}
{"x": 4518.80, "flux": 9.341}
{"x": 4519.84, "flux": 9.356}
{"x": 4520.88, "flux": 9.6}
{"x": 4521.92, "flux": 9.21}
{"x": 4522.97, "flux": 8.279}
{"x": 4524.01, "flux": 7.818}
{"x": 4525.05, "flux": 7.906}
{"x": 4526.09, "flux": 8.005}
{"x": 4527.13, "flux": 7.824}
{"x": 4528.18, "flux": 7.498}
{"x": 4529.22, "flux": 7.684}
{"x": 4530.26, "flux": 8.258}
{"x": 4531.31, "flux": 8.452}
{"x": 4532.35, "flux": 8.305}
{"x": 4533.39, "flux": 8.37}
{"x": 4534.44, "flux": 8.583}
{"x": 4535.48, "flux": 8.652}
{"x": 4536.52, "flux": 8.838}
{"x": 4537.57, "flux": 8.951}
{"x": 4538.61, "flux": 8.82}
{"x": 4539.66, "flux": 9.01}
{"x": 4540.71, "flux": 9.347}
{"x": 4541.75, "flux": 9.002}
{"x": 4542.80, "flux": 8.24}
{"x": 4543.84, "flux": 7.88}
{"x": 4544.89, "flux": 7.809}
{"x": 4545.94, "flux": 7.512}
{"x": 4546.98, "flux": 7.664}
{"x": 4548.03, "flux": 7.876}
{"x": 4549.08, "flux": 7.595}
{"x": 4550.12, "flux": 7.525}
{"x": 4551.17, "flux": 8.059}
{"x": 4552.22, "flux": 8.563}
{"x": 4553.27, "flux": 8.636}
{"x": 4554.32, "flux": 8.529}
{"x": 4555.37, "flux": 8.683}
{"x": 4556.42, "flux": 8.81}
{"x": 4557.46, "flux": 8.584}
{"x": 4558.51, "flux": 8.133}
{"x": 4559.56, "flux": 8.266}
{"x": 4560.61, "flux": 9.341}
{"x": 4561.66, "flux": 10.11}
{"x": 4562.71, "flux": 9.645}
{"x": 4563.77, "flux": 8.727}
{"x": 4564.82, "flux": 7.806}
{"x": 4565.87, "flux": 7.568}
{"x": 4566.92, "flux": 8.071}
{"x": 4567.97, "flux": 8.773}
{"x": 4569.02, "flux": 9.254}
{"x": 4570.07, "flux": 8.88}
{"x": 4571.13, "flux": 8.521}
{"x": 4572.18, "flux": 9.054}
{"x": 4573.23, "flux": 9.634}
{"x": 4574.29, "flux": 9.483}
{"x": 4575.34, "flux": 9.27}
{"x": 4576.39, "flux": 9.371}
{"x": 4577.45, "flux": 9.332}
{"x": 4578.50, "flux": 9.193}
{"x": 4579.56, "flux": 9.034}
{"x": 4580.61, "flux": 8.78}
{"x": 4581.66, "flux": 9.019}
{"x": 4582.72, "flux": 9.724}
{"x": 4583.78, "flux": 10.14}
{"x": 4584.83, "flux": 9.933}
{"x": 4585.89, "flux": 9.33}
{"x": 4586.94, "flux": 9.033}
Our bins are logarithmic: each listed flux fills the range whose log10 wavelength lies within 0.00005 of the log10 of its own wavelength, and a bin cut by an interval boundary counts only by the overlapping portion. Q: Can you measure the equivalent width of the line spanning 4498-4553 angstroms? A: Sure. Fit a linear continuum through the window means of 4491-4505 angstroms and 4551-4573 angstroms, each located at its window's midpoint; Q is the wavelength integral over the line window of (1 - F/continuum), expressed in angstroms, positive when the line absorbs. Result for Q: 0.7 angstroms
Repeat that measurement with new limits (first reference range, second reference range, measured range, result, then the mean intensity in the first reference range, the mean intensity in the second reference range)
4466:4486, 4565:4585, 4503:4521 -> -0.47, 8.8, 9.07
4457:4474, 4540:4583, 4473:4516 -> -4.36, 7.91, 8.66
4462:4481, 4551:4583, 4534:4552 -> 0.91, 8.44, 8.87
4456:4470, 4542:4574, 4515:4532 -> -0.88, 7.63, 8.47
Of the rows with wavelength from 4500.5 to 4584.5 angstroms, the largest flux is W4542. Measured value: 10.14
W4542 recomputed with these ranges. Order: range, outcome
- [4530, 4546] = 9.347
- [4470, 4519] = 10.89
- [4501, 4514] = 9.502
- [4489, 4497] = 9.012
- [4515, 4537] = 9.6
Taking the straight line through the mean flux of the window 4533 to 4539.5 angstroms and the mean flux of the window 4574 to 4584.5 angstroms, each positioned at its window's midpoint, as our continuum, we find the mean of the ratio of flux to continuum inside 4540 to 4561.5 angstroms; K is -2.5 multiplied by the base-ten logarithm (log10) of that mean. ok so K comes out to 0.07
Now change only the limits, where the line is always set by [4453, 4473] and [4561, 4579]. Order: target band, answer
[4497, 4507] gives -0.10 mag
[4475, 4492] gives -0.16 mag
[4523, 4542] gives 0.02 mag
